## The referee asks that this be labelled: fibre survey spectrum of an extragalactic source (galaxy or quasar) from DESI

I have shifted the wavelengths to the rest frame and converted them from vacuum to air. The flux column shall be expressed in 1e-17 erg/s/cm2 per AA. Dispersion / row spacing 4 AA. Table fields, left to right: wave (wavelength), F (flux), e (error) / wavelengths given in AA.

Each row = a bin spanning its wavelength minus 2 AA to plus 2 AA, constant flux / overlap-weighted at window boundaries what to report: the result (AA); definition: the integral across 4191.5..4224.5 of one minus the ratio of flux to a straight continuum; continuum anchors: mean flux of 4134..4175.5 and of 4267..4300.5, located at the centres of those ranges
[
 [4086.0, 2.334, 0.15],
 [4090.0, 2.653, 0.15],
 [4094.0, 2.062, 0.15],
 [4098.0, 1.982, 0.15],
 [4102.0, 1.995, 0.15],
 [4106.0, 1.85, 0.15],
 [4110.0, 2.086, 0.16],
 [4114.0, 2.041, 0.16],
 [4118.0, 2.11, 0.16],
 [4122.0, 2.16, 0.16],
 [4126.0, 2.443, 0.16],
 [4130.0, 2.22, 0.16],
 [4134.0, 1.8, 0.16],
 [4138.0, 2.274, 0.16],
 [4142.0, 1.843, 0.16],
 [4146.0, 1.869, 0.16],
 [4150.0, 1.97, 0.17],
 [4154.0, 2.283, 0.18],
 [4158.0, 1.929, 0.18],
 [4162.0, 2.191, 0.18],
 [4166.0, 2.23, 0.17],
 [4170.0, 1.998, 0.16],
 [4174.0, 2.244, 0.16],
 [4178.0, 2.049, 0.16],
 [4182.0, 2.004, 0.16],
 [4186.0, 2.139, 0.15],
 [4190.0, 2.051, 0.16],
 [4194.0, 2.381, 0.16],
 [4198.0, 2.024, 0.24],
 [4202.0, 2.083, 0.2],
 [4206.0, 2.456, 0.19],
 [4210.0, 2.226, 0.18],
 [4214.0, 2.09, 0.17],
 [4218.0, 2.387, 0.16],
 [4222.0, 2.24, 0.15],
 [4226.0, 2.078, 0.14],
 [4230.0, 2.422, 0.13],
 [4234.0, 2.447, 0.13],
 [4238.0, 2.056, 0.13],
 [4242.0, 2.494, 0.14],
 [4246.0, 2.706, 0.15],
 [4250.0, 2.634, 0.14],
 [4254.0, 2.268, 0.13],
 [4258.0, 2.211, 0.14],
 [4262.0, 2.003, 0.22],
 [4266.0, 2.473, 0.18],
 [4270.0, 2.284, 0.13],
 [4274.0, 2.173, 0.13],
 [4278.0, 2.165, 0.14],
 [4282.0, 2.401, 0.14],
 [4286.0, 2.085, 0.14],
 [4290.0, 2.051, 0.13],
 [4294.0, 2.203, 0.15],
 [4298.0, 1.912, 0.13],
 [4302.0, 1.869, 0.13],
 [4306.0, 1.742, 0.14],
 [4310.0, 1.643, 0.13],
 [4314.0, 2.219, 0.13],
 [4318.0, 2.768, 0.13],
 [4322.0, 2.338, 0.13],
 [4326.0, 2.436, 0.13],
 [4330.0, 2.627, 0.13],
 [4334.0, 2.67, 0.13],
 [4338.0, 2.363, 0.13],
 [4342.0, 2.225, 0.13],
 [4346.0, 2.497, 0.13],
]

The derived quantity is -1.9 AA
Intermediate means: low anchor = 2.07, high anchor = 2.16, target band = 2.23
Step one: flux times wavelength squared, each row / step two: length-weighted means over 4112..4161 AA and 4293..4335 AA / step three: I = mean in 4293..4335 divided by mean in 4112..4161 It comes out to 1.2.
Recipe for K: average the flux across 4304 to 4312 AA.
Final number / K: 1.69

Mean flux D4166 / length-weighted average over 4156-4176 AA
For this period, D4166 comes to 2.12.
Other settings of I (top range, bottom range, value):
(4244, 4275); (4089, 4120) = 1.22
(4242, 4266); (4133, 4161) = 1.25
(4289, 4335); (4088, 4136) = 1.14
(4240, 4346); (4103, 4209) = 1.15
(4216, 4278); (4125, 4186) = 1.16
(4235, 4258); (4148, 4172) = 1.20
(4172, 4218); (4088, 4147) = 1.07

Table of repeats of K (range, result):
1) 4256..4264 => 2.11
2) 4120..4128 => 2.3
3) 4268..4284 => 2.26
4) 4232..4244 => 2.33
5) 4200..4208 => 2.27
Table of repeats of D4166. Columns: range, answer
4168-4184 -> 2.07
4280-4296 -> 2.19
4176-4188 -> 2.06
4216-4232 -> 2.28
